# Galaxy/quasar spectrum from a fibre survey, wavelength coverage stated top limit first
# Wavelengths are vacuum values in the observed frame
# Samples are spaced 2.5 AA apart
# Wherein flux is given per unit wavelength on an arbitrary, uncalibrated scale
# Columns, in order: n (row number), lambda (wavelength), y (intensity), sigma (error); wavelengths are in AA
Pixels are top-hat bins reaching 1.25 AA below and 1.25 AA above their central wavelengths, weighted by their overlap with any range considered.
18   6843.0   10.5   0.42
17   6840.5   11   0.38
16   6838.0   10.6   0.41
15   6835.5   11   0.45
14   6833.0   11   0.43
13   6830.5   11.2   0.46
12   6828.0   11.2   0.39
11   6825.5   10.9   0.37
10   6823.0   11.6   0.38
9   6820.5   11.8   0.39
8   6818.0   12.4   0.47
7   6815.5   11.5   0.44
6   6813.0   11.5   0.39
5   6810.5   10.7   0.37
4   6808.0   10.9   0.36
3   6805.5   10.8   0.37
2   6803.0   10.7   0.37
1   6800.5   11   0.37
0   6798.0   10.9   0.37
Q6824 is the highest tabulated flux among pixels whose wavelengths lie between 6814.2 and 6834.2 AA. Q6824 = 12.4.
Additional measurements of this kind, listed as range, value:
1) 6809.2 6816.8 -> 11.5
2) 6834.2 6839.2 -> 11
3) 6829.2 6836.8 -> 11.2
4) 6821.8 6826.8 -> 11.6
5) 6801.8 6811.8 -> 10.9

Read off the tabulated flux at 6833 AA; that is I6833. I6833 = 11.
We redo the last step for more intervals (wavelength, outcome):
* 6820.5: 11.8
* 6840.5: 11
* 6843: 10.5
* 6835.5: 11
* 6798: 10.9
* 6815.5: 11.5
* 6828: 11.2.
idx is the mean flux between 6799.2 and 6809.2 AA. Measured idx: 10.8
